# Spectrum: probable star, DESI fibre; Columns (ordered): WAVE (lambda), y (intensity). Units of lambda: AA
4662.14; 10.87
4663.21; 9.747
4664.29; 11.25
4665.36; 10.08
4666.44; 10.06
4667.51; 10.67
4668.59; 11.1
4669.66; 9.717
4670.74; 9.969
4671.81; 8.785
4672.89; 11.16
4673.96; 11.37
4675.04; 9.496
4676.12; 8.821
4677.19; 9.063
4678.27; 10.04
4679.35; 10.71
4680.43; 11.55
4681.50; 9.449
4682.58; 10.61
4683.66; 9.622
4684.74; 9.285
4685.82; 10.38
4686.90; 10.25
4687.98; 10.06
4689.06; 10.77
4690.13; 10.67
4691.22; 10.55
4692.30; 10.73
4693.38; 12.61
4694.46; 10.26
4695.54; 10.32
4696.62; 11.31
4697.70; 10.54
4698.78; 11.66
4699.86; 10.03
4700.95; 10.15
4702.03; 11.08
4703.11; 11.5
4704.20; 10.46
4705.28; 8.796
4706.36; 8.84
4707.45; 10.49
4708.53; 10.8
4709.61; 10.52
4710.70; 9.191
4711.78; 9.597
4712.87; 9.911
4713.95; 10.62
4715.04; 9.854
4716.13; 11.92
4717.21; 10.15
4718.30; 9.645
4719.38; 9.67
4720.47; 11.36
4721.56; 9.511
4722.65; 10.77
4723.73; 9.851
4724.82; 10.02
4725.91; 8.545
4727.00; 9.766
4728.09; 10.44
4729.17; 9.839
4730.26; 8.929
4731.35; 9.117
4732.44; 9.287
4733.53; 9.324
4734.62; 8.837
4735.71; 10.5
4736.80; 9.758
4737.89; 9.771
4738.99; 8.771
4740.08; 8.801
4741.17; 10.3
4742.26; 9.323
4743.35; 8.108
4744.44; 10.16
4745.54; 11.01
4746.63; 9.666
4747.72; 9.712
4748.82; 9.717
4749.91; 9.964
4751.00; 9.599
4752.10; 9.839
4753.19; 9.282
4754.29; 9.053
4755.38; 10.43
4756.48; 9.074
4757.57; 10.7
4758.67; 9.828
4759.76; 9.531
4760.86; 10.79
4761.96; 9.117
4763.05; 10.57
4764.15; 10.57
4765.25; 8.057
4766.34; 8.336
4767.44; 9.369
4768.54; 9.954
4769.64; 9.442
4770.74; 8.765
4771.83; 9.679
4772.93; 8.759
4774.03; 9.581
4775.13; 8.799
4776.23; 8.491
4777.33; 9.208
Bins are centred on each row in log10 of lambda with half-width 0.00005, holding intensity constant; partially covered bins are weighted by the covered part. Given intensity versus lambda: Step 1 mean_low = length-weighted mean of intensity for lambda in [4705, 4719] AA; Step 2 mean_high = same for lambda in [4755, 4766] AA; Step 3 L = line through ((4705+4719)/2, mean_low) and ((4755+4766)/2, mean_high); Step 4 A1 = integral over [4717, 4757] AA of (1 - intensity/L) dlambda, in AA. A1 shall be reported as 1.1 AA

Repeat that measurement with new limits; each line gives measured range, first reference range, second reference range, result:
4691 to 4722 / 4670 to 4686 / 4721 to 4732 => -1.9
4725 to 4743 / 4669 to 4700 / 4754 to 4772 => 0.8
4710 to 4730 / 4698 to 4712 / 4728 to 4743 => -0.3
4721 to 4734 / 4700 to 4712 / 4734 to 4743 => 0.1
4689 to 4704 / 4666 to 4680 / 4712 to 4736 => -1.3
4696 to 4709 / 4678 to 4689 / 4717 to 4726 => -0.5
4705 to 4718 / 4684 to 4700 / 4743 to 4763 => 0.4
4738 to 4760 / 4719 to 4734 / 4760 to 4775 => -0.2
